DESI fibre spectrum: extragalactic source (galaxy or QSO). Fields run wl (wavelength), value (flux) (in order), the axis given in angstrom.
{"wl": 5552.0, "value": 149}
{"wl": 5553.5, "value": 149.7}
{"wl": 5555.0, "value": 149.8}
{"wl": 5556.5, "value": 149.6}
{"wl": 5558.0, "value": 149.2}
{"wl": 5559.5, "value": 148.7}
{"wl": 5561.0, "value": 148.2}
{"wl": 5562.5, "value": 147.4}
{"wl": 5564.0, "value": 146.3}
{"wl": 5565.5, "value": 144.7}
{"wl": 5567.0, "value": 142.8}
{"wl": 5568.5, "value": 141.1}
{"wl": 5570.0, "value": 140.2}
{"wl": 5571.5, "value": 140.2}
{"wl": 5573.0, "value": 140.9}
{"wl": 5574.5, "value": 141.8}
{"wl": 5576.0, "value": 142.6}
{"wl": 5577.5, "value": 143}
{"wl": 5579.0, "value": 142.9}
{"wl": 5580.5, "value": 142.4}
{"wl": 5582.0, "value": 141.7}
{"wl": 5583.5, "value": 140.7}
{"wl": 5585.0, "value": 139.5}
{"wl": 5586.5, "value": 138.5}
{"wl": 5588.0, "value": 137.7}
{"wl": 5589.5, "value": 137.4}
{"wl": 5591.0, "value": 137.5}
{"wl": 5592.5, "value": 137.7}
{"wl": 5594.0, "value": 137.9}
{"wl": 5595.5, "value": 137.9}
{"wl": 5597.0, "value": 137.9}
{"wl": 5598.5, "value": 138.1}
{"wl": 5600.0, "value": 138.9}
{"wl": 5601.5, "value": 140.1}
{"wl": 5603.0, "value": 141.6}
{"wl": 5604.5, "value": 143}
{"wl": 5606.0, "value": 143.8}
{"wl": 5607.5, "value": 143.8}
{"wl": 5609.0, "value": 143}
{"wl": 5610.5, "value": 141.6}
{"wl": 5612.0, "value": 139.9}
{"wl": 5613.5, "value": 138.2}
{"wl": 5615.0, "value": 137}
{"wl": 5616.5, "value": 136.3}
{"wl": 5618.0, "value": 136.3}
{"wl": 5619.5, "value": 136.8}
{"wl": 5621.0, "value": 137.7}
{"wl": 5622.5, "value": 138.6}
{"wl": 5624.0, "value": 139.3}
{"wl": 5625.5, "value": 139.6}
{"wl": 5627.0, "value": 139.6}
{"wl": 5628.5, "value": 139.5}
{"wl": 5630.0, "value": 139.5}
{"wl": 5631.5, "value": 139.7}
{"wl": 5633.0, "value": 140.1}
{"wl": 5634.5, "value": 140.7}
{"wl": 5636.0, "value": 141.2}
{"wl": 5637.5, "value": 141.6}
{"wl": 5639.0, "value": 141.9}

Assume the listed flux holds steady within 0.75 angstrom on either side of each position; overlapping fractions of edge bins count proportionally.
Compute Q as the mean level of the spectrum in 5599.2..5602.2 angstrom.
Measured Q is 139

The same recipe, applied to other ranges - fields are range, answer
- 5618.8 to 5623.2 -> 138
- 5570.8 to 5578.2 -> 142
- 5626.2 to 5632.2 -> 140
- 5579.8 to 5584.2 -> 142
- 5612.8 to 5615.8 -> 138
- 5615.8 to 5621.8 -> 137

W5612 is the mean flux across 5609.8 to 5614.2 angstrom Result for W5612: 140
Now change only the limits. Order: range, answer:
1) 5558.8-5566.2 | 147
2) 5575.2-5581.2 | 143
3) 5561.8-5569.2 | 144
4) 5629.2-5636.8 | 140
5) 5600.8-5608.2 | 142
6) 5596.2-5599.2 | 138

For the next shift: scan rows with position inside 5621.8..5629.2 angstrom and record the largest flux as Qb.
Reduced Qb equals 139.6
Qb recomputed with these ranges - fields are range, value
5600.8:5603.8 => 141.6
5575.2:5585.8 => 143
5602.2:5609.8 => 143.8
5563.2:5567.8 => 146.3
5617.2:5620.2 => 136.8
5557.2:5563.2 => 149.2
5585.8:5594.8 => 138.5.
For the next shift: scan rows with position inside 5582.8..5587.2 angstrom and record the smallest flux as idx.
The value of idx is 138.5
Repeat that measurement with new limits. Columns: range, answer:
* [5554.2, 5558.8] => 149.2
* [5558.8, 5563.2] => 147.4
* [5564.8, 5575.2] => 140.2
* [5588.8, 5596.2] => 137.4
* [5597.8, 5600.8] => 138.1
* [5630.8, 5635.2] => 139.7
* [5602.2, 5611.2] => 141.6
